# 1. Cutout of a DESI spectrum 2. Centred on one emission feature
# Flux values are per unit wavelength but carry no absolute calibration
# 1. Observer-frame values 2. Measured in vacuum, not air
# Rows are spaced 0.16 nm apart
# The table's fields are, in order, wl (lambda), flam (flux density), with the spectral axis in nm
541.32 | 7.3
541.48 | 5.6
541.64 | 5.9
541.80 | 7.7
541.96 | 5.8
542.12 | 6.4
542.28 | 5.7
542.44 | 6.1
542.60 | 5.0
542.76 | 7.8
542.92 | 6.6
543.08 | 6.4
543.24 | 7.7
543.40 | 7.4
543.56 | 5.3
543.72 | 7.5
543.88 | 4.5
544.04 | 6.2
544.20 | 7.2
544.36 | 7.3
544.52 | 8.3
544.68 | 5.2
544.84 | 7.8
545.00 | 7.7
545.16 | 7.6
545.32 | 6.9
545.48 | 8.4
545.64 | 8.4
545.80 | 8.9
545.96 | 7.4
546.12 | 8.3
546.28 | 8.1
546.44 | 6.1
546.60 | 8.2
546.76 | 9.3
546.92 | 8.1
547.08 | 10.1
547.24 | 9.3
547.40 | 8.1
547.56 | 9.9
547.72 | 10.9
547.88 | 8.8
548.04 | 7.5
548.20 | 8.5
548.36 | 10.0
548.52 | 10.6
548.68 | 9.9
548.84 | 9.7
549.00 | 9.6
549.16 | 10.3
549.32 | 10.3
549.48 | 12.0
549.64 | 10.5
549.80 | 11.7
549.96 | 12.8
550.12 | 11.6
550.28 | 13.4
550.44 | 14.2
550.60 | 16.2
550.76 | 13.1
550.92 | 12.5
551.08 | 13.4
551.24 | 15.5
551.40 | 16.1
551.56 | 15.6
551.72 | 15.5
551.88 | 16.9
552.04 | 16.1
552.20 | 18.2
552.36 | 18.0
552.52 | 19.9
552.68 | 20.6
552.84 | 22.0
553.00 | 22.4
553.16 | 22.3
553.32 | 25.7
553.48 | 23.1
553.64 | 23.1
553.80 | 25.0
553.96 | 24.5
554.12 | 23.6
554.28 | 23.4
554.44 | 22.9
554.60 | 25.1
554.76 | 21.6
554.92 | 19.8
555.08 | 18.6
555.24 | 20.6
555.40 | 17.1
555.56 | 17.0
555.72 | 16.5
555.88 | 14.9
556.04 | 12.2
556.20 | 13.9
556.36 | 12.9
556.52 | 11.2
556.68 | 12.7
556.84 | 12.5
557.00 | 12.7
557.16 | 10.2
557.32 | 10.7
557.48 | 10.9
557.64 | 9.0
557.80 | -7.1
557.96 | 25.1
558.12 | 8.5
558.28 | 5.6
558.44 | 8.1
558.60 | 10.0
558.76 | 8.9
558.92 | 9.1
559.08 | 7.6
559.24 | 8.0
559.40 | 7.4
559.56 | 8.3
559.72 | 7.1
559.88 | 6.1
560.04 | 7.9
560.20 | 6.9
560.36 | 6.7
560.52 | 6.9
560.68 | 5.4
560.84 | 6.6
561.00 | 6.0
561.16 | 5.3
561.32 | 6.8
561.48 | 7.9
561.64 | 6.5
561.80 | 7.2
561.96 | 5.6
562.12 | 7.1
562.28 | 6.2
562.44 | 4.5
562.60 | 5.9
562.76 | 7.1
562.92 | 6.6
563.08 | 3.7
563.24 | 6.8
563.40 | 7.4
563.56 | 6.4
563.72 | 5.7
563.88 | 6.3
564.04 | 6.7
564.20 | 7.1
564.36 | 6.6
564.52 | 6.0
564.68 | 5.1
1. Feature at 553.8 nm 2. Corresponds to C IV 1549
